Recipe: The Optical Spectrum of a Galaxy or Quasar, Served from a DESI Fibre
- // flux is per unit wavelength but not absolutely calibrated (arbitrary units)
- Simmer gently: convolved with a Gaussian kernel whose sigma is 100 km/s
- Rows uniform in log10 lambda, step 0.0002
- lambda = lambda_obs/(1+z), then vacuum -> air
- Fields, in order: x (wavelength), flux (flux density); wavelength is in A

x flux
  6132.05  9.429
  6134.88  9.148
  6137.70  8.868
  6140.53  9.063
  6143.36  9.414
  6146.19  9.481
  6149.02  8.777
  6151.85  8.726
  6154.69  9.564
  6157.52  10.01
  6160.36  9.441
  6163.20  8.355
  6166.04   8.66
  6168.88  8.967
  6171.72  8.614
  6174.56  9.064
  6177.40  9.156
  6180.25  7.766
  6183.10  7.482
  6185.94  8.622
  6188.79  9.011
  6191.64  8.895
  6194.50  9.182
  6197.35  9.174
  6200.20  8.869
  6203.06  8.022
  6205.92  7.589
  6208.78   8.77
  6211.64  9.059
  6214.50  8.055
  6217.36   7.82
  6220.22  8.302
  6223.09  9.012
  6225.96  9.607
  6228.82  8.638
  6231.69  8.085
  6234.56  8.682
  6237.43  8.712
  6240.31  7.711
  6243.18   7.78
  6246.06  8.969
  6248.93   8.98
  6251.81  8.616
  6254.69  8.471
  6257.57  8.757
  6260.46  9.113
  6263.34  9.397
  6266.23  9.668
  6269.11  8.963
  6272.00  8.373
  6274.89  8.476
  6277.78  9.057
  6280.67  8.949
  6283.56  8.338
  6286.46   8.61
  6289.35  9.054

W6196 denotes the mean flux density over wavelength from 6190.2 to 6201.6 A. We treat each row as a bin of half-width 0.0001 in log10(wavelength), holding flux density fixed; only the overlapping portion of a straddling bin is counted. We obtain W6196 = 9.03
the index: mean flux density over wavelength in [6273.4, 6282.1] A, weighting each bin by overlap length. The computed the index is 8.83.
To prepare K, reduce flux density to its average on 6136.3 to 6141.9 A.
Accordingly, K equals 8.96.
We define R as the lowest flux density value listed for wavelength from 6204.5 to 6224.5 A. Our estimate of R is 7.589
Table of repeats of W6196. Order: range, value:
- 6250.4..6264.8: 8.87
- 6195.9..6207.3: 8.42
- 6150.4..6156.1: 9.14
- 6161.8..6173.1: 8.65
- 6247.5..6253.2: 8.8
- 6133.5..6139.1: 9.02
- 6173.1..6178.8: 9.12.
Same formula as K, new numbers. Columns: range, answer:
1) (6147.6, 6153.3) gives 8.75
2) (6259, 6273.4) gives 9.1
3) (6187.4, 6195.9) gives 9.02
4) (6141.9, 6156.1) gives 9.19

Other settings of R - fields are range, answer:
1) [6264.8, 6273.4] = 8.373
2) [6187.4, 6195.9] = 8.895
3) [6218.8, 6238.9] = 8.085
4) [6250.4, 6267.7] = 8.471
